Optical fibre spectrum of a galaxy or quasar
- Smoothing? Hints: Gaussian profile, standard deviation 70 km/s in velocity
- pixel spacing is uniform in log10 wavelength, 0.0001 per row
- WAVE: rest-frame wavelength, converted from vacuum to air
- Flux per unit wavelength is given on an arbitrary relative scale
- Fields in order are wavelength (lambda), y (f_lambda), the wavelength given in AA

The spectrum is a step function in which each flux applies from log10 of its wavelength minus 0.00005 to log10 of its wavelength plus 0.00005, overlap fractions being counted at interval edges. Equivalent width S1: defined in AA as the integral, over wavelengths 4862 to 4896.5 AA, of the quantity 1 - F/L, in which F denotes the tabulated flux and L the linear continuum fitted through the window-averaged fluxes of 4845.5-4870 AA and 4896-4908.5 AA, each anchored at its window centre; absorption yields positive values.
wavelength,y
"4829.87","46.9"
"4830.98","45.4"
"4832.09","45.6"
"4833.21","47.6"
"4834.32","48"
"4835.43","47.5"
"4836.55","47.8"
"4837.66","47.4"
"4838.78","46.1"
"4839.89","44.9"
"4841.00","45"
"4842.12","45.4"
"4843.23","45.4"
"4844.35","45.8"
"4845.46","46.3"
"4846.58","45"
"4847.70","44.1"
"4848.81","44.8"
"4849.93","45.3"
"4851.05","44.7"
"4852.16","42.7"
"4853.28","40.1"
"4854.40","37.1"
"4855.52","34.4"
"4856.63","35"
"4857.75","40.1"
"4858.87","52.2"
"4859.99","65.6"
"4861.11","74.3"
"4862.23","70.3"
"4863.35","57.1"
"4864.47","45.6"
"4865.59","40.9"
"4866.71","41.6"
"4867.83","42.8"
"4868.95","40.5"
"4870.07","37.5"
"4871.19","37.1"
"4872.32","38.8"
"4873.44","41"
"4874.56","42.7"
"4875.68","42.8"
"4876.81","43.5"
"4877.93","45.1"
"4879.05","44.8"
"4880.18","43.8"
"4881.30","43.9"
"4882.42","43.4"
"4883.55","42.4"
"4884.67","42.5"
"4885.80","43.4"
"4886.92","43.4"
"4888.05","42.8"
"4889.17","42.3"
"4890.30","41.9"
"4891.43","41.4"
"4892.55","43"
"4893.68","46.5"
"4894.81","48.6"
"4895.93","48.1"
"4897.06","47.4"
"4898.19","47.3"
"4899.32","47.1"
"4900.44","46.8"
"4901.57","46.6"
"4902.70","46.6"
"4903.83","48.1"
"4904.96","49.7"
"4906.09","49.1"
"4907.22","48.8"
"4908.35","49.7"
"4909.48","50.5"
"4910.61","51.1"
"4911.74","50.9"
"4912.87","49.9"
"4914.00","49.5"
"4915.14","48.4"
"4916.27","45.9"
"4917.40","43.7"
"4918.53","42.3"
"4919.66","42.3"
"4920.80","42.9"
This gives 2.4 AA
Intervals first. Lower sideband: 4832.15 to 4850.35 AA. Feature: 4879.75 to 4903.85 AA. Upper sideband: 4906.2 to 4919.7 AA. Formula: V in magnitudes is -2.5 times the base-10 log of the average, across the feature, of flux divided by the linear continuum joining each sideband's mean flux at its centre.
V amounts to 0.06 mag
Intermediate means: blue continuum 46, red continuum 48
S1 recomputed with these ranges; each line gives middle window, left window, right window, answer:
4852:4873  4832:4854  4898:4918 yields 0.1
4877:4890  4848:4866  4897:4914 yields 1.4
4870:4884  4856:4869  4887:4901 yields 1.7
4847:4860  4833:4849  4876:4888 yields 0.7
